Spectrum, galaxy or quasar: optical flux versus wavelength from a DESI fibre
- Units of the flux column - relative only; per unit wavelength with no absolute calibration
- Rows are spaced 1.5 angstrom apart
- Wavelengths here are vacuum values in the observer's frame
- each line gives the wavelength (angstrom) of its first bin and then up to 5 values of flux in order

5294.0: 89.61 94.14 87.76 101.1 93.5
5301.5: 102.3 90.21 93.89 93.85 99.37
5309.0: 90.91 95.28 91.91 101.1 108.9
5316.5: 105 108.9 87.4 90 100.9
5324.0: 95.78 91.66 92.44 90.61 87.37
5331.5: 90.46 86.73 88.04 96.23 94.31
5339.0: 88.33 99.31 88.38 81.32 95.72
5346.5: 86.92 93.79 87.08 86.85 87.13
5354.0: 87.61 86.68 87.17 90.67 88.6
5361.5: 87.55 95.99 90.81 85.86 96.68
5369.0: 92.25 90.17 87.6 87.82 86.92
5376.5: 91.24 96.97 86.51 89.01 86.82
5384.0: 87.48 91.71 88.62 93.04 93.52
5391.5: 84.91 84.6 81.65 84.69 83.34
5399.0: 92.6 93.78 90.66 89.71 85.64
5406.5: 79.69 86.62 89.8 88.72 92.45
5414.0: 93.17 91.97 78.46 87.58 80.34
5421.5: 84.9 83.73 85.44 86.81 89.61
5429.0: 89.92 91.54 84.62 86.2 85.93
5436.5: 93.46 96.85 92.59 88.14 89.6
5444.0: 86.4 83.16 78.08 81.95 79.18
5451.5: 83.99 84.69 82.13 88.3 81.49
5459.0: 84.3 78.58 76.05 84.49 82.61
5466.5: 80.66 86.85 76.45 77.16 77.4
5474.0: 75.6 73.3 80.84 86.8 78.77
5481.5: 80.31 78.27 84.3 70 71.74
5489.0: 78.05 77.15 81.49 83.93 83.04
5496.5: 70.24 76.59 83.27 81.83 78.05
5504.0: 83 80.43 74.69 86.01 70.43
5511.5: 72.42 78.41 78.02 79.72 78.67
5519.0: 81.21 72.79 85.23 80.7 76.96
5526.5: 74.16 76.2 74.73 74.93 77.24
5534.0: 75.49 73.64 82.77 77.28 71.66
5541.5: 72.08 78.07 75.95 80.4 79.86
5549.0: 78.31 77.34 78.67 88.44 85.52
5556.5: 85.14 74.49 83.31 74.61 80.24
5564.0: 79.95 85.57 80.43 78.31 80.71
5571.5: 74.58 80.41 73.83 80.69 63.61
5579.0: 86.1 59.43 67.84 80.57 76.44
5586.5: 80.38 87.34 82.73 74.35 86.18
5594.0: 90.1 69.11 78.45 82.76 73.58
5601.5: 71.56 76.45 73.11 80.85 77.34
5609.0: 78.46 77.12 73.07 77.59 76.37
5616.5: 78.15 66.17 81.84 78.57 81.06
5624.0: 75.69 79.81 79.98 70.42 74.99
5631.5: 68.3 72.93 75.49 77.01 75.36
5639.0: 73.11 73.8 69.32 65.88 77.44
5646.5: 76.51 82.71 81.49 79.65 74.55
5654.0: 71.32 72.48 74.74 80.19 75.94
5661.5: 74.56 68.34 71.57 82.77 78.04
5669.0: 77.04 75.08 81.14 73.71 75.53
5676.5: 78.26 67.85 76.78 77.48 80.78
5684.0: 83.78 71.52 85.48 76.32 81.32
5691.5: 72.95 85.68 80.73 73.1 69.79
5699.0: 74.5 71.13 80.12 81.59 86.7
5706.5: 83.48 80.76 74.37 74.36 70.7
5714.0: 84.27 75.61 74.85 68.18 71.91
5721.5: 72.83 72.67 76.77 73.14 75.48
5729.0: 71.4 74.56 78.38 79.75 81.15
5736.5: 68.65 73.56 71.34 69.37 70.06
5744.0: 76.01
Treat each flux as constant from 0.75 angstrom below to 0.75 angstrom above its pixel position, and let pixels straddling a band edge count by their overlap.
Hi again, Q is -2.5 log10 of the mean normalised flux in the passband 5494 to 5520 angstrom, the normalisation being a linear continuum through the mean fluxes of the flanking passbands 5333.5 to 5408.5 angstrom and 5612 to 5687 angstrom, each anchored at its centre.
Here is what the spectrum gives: 0.05 mag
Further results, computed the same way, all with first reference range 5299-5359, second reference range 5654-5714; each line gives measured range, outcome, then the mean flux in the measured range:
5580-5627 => 0.04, 77.3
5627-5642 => 0.08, 73.6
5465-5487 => 0.09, 79.1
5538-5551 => 0.09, 76.8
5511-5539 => 0.09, 77.4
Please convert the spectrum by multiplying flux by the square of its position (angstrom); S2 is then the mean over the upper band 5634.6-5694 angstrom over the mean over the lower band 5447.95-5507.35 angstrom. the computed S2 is 1.02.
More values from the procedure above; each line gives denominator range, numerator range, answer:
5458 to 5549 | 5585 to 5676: 1.02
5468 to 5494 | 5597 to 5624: 1.02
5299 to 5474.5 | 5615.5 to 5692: 0.94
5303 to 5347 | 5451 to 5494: 0.90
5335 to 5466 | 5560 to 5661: 0.94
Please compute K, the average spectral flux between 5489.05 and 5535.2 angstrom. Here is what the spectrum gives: 78.2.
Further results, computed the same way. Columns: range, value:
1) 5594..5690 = 76.1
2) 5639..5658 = 75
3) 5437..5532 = 80.2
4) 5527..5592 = 77.9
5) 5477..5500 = 78.9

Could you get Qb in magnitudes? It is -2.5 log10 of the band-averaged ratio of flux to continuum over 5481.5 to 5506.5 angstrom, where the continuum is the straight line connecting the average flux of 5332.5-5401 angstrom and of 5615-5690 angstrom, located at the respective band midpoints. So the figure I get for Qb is 0.06 mag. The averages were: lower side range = 89.4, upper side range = 76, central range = 78.8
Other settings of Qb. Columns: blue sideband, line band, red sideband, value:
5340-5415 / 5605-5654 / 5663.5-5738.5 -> 0.05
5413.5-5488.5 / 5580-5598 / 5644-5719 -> 0.02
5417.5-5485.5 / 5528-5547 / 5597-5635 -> 0.05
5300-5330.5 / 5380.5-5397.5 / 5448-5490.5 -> 0.01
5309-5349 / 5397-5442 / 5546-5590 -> 0.00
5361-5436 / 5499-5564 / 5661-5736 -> 0.06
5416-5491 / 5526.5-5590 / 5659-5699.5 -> 0.03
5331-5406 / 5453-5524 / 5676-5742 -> 0.07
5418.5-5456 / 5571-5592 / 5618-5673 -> 0.03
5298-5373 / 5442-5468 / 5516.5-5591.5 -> 0.02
